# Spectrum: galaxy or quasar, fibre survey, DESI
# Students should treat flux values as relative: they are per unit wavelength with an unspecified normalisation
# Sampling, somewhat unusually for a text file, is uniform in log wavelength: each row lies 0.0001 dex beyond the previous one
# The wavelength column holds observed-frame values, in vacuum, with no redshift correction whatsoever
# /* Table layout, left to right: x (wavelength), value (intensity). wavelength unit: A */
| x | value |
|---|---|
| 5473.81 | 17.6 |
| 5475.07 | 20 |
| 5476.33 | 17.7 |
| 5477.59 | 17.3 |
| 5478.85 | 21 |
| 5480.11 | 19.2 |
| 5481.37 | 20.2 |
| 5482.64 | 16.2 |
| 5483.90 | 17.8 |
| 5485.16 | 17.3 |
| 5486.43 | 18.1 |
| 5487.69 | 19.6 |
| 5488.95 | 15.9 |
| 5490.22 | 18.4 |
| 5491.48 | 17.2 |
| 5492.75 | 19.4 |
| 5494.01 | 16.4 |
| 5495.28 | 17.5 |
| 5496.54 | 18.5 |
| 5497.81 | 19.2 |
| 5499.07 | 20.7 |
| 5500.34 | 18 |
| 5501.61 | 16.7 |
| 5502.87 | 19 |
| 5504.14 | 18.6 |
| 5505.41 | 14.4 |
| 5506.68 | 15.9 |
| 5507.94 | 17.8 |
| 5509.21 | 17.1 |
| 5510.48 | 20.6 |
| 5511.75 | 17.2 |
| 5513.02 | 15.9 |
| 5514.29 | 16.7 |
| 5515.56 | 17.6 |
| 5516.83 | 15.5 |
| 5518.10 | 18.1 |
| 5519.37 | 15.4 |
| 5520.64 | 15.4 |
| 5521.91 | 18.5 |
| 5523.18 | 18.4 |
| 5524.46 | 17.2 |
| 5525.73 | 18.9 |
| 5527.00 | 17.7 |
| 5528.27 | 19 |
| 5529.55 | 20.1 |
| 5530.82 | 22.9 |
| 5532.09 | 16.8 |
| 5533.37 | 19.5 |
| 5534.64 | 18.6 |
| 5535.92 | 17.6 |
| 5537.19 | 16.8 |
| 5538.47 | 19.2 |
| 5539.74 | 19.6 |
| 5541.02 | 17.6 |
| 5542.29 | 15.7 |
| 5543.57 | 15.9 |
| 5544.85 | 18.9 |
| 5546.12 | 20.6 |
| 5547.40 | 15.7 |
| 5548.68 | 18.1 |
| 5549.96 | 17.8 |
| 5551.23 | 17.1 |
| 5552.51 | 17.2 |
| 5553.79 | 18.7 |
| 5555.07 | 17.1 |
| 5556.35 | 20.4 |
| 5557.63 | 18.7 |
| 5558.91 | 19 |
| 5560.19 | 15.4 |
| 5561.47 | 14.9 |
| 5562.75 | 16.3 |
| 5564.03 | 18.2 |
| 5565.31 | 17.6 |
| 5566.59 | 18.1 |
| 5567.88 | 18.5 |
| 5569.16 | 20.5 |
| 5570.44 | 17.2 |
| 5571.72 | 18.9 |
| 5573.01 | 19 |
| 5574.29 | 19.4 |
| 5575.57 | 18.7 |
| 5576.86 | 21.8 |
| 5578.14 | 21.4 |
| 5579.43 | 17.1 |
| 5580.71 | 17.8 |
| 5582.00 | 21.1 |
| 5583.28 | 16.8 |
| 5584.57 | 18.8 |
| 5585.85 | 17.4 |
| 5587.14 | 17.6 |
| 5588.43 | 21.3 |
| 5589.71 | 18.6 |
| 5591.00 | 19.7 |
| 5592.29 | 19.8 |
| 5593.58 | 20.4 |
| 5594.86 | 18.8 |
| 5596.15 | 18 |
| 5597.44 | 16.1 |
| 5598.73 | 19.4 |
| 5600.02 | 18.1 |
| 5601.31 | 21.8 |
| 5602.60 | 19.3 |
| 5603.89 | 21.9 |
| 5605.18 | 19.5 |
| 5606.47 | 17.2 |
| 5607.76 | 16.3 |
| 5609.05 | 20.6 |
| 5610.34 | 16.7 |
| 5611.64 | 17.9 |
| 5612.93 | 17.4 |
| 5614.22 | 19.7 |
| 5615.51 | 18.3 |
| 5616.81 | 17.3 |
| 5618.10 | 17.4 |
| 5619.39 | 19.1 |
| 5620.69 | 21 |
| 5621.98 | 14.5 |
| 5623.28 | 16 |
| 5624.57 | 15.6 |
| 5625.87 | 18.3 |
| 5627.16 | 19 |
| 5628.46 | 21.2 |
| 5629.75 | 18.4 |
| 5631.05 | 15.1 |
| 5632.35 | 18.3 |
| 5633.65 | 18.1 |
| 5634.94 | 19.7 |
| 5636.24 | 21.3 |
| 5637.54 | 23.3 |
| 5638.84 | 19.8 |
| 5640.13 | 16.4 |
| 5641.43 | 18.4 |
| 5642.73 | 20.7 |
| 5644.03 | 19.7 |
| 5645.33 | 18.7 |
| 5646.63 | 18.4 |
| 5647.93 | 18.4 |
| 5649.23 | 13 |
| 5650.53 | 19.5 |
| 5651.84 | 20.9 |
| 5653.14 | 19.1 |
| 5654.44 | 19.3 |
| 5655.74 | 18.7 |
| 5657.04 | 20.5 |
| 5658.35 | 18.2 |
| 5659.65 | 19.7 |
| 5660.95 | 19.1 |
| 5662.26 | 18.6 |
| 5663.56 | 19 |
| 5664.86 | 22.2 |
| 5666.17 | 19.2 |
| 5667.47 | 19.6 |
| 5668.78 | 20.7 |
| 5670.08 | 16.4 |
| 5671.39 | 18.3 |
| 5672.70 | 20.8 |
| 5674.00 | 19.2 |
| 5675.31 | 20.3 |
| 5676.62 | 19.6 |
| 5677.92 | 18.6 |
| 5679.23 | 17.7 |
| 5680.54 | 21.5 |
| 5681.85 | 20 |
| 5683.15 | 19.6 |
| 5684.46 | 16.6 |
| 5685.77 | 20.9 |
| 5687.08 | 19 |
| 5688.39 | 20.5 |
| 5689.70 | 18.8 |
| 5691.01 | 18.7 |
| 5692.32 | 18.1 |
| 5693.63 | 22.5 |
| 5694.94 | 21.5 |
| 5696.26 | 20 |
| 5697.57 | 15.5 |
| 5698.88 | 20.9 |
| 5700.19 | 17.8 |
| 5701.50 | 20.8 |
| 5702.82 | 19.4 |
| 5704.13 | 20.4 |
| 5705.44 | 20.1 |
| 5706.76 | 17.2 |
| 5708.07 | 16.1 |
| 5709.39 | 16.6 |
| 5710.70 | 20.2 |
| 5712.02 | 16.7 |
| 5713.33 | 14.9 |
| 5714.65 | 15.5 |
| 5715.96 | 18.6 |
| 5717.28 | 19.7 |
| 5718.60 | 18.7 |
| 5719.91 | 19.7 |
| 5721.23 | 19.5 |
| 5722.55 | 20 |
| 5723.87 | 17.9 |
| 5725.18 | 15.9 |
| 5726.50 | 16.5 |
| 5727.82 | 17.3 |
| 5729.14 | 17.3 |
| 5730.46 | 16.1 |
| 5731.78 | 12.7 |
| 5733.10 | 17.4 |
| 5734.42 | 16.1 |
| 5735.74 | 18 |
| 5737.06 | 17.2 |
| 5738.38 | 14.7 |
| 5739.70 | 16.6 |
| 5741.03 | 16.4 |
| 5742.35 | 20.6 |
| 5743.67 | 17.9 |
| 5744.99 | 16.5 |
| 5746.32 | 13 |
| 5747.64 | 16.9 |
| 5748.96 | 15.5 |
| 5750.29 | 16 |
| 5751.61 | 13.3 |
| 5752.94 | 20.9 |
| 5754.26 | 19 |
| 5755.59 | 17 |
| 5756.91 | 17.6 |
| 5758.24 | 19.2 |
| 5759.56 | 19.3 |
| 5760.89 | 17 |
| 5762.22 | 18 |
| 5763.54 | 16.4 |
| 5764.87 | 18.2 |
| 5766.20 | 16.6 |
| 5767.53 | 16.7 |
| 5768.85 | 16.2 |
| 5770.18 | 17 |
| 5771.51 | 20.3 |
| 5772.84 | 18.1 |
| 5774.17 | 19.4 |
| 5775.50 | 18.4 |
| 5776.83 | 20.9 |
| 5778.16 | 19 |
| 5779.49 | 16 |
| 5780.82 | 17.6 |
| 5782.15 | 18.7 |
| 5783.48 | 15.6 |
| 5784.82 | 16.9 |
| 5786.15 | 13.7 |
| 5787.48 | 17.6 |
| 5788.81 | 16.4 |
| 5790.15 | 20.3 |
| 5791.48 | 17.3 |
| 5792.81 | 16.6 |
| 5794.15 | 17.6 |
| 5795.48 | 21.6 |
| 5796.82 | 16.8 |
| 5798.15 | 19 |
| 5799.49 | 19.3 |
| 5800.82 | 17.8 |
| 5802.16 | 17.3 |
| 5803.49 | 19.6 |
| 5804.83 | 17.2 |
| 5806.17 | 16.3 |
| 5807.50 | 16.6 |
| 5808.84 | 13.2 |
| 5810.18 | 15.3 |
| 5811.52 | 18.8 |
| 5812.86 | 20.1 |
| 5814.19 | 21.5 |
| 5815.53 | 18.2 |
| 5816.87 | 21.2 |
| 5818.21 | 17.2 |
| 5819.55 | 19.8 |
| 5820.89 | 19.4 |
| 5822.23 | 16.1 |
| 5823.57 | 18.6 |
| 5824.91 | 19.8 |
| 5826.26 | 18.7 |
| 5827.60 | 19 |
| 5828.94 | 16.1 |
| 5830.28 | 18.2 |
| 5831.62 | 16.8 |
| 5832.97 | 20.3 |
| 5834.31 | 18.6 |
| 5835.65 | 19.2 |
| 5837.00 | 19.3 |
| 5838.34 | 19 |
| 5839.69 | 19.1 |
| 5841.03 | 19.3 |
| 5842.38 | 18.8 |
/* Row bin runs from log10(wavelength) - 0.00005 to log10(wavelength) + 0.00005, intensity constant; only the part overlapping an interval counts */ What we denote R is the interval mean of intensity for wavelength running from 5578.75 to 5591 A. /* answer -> 18.6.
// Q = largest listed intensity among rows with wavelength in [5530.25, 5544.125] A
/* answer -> 22.9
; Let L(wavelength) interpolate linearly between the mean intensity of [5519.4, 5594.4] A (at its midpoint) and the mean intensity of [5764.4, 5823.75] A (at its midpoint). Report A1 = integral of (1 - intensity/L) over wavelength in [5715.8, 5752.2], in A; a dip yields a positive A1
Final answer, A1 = 2.11 A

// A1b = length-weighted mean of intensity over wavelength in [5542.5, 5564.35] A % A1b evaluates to 17.6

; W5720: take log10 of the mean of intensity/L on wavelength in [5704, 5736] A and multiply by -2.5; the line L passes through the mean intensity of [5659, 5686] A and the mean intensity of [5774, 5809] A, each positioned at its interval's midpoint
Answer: 0.07 mag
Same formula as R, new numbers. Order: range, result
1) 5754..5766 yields 17.9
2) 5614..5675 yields 18.8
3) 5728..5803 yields 17.4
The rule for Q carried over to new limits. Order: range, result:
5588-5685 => 23.3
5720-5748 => 20.6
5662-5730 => 22.5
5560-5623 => 21.9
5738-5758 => 20.9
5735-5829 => 21.6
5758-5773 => 20.3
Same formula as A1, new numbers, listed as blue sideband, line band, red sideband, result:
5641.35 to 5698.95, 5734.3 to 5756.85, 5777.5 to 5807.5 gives 1.7 A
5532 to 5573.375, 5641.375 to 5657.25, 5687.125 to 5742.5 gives -0.7 A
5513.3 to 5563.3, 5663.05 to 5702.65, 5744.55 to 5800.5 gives -4.1 A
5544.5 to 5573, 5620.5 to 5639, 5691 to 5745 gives -0.6 A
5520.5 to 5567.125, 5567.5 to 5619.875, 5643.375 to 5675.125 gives -1.1 A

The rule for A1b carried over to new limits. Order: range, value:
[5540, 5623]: 18.4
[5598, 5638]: 18.6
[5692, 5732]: 18.3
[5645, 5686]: 19.1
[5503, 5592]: 18.1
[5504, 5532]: 17.6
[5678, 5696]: 19.6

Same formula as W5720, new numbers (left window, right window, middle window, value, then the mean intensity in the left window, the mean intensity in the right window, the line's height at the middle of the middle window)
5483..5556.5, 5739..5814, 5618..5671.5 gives -0.06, 17.9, 17.5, 17.7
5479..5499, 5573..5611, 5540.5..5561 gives 0.06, 18.2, 19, 18.7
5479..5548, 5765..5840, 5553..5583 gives -0.03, 17.9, 18.1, 18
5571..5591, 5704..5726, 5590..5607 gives -0.02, 19.1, 18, 18.9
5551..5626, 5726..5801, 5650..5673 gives -0.08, 18.4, 17.4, 18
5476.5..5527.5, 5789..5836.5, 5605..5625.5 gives 0.01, 17.8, 18.3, 17.9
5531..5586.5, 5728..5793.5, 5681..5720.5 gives -0.08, 18.2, 17.2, 17.5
